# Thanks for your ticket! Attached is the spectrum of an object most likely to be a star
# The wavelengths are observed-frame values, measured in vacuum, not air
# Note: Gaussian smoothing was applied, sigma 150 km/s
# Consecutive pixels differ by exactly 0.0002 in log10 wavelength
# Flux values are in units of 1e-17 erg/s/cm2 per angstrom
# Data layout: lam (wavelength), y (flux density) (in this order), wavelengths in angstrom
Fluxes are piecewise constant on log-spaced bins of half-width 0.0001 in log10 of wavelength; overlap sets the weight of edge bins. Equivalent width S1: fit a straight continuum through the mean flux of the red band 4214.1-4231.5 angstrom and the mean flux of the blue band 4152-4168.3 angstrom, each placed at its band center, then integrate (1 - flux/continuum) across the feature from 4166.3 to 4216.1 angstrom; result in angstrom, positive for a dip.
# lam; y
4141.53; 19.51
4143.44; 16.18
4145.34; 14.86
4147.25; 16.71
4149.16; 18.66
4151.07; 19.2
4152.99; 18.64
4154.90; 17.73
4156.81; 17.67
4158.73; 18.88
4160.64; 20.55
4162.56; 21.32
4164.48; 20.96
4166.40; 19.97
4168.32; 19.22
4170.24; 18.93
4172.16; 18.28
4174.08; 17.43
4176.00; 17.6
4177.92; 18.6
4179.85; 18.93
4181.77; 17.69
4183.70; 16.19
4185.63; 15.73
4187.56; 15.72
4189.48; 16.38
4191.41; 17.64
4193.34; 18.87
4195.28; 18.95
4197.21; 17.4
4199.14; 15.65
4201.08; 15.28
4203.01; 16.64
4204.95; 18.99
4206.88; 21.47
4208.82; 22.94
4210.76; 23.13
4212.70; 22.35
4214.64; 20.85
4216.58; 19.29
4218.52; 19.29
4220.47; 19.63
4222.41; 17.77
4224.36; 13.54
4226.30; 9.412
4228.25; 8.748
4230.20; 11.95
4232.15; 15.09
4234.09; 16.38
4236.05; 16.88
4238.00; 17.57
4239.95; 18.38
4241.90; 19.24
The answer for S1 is -3.2 angstrom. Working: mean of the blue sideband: 19.4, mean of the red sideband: 15.5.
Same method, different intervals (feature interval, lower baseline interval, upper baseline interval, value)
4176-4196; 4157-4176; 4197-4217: 2.03 angstrom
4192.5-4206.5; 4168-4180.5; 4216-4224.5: 0.58 angstrom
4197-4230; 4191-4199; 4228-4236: -3.46 angstrom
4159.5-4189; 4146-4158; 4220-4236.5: -2.65 angstrom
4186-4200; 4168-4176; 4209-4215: 2.23 angstrom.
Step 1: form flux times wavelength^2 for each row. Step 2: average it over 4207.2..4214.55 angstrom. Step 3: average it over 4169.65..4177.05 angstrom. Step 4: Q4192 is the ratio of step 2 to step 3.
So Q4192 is 1.3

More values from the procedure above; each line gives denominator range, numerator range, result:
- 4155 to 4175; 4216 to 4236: 0.81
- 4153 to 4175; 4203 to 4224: 1.08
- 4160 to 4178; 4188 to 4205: 0.90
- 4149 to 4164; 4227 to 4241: 0.81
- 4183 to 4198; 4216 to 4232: 0.88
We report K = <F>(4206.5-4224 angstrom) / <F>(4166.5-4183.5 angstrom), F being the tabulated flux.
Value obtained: 1.1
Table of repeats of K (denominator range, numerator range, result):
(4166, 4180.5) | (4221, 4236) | 0.74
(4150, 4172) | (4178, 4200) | 0.89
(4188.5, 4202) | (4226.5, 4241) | 0.86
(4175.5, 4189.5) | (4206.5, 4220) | 1.24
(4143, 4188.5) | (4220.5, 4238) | 0.78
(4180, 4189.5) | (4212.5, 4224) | 1.17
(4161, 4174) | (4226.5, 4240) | 0.74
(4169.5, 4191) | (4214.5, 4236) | 0.89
